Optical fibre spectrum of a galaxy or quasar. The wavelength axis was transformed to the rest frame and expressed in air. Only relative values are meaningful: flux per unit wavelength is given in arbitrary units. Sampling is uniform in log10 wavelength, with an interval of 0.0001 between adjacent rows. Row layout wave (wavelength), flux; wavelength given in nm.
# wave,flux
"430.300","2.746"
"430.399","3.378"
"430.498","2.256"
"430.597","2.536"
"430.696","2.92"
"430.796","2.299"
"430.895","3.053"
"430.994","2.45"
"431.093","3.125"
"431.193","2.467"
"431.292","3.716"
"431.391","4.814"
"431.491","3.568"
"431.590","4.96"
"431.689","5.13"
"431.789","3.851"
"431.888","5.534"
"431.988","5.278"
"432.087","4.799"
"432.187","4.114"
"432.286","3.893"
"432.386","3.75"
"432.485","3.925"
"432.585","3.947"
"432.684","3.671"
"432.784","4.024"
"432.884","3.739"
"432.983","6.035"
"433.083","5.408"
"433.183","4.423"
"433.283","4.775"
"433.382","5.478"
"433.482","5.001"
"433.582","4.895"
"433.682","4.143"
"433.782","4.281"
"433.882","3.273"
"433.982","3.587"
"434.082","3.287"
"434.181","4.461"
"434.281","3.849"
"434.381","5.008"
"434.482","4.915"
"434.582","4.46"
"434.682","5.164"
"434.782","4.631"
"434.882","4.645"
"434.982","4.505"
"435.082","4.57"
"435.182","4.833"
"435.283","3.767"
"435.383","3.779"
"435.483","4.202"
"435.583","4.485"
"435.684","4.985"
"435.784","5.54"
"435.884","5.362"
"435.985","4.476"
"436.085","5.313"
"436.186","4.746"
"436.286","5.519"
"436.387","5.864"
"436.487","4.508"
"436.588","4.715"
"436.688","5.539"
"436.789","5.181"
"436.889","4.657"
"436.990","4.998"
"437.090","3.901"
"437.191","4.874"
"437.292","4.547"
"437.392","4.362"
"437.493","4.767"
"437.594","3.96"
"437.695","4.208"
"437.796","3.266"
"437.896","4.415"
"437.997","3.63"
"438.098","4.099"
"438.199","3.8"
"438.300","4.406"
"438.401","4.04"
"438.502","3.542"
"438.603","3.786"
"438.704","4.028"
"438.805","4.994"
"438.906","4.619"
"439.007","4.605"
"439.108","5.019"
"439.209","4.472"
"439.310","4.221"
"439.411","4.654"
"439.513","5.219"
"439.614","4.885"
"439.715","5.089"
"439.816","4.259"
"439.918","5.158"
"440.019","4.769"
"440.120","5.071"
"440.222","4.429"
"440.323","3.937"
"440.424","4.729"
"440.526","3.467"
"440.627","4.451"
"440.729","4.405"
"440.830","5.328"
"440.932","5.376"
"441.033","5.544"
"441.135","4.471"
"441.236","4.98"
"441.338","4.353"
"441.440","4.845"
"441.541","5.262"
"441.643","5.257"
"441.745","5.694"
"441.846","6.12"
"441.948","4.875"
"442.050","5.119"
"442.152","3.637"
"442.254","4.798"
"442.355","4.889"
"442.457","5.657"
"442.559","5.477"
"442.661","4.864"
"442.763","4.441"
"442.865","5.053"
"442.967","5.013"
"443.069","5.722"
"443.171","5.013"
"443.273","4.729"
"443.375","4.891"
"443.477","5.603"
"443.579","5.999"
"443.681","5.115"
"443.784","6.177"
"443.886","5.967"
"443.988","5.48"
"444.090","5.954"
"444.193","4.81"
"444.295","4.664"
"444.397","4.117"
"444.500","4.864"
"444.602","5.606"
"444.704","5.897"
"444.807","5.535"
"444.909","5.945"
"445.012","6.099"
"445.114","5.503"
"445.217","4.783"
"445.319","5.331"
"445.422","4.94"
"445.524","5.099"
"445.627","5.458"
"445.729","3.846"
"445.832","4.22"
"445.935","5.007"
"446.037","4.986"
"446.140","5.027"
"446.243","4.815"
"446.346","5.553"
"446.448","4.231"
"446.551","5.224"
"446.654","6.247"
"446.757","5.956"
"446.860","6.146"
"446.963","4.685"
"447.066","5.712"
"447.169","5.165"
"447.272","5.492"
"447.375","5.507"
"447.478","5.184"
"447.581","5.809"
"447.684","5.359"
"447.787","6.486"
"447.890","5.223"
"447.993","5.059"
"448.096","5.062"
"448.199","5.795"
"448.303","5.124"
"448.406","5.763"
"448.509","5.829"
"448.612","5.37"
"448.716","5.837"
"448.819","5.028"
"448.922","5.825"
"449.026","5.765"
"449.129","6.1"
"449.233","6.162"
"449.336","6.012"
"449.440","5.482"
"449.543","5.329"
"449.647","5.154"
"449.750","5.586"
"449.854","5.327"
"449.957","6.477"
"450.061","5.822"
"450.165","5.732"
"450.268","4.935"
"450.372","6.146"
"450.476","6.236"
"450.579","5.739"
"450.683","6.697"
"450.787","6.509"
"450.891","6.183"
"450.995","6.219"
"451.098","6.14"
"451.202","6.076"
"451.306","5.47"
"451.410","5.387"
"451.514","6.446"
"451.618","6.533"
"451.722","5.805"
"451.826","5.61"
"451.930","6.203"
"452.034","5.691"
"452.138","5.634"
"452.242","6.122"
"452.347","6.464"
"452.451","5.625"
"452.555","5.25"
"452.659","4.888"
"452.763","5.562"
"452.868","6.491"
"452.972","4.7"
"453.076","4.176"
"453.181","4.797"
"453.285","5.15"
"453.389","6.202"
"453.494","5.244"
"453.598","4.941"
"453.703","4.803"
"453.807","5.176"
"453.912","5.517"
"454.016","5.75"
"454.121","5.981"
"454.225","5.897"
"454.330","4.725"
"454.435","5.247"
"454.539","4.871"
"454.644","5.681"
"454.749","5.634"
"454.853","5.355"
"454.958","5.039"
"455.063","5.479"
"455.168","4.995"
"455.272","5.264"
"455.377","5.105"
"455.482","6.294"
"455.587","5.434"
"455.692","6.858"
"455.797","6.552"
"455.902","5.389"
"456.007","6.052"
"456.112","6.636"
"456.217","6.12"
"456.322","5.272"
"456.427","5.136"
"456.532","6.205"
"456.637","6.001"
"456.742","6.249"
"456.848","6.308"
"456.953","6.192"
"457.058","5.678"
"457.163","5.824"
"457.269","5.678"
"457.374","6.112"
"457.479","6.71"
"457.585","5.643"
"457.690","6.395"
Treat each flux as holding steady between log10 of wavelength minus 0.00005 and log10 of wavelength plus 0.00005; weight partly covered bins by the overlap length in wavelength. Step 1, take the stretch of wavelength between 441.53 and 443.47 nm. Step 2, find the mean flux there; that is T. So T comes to 5.09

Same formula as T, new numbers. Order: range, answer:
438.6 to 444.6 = 4.94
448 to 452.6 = 5.81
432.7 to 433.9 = 4.63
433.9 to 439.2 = 4.5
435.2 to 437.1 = 4.84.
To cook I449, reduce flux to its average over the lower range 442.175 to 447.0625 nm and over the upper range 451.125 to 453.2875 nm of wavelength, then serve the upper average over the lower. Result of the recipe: 1.08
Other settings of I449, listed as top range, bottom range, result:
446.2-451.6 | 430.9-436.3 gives 1.29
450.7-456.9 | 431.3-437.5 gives 1.24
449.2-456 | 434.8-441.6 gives 1.23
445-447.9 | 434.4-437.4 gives 1.10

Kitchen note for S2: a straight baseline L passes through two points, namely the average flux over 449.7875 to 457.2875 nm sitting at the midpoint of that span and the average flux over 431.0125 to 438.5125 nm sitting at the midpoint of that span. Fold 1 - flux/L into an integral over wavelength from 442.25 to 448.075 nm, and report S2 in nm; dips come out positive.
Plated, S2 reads -0.15 nm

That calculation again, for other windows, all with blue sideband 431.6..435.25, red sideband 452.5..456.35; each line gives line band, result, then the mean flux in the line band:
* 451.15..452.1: -0.10 nm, 5.91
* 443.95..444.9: -0.05 nm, 5.24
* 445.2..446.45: 0.04 nm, 4.9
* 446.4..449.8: -0.24 nm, 5.54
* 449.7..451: -0.17 nm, 5.96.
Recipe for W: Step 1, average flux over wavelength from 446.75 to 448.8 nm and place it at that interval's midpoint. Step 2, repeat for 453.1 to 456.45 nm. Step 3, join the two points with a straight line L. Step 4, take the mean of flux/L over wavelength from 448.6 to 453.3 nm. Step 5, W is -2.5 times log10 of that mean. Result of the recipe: -0.045 mag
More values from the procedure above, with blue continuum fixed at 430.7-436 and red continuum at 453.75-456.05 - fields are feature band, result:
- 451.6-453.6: -0.03 mag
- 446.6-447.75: -0.10 mag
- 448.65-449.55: -0.10 mag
